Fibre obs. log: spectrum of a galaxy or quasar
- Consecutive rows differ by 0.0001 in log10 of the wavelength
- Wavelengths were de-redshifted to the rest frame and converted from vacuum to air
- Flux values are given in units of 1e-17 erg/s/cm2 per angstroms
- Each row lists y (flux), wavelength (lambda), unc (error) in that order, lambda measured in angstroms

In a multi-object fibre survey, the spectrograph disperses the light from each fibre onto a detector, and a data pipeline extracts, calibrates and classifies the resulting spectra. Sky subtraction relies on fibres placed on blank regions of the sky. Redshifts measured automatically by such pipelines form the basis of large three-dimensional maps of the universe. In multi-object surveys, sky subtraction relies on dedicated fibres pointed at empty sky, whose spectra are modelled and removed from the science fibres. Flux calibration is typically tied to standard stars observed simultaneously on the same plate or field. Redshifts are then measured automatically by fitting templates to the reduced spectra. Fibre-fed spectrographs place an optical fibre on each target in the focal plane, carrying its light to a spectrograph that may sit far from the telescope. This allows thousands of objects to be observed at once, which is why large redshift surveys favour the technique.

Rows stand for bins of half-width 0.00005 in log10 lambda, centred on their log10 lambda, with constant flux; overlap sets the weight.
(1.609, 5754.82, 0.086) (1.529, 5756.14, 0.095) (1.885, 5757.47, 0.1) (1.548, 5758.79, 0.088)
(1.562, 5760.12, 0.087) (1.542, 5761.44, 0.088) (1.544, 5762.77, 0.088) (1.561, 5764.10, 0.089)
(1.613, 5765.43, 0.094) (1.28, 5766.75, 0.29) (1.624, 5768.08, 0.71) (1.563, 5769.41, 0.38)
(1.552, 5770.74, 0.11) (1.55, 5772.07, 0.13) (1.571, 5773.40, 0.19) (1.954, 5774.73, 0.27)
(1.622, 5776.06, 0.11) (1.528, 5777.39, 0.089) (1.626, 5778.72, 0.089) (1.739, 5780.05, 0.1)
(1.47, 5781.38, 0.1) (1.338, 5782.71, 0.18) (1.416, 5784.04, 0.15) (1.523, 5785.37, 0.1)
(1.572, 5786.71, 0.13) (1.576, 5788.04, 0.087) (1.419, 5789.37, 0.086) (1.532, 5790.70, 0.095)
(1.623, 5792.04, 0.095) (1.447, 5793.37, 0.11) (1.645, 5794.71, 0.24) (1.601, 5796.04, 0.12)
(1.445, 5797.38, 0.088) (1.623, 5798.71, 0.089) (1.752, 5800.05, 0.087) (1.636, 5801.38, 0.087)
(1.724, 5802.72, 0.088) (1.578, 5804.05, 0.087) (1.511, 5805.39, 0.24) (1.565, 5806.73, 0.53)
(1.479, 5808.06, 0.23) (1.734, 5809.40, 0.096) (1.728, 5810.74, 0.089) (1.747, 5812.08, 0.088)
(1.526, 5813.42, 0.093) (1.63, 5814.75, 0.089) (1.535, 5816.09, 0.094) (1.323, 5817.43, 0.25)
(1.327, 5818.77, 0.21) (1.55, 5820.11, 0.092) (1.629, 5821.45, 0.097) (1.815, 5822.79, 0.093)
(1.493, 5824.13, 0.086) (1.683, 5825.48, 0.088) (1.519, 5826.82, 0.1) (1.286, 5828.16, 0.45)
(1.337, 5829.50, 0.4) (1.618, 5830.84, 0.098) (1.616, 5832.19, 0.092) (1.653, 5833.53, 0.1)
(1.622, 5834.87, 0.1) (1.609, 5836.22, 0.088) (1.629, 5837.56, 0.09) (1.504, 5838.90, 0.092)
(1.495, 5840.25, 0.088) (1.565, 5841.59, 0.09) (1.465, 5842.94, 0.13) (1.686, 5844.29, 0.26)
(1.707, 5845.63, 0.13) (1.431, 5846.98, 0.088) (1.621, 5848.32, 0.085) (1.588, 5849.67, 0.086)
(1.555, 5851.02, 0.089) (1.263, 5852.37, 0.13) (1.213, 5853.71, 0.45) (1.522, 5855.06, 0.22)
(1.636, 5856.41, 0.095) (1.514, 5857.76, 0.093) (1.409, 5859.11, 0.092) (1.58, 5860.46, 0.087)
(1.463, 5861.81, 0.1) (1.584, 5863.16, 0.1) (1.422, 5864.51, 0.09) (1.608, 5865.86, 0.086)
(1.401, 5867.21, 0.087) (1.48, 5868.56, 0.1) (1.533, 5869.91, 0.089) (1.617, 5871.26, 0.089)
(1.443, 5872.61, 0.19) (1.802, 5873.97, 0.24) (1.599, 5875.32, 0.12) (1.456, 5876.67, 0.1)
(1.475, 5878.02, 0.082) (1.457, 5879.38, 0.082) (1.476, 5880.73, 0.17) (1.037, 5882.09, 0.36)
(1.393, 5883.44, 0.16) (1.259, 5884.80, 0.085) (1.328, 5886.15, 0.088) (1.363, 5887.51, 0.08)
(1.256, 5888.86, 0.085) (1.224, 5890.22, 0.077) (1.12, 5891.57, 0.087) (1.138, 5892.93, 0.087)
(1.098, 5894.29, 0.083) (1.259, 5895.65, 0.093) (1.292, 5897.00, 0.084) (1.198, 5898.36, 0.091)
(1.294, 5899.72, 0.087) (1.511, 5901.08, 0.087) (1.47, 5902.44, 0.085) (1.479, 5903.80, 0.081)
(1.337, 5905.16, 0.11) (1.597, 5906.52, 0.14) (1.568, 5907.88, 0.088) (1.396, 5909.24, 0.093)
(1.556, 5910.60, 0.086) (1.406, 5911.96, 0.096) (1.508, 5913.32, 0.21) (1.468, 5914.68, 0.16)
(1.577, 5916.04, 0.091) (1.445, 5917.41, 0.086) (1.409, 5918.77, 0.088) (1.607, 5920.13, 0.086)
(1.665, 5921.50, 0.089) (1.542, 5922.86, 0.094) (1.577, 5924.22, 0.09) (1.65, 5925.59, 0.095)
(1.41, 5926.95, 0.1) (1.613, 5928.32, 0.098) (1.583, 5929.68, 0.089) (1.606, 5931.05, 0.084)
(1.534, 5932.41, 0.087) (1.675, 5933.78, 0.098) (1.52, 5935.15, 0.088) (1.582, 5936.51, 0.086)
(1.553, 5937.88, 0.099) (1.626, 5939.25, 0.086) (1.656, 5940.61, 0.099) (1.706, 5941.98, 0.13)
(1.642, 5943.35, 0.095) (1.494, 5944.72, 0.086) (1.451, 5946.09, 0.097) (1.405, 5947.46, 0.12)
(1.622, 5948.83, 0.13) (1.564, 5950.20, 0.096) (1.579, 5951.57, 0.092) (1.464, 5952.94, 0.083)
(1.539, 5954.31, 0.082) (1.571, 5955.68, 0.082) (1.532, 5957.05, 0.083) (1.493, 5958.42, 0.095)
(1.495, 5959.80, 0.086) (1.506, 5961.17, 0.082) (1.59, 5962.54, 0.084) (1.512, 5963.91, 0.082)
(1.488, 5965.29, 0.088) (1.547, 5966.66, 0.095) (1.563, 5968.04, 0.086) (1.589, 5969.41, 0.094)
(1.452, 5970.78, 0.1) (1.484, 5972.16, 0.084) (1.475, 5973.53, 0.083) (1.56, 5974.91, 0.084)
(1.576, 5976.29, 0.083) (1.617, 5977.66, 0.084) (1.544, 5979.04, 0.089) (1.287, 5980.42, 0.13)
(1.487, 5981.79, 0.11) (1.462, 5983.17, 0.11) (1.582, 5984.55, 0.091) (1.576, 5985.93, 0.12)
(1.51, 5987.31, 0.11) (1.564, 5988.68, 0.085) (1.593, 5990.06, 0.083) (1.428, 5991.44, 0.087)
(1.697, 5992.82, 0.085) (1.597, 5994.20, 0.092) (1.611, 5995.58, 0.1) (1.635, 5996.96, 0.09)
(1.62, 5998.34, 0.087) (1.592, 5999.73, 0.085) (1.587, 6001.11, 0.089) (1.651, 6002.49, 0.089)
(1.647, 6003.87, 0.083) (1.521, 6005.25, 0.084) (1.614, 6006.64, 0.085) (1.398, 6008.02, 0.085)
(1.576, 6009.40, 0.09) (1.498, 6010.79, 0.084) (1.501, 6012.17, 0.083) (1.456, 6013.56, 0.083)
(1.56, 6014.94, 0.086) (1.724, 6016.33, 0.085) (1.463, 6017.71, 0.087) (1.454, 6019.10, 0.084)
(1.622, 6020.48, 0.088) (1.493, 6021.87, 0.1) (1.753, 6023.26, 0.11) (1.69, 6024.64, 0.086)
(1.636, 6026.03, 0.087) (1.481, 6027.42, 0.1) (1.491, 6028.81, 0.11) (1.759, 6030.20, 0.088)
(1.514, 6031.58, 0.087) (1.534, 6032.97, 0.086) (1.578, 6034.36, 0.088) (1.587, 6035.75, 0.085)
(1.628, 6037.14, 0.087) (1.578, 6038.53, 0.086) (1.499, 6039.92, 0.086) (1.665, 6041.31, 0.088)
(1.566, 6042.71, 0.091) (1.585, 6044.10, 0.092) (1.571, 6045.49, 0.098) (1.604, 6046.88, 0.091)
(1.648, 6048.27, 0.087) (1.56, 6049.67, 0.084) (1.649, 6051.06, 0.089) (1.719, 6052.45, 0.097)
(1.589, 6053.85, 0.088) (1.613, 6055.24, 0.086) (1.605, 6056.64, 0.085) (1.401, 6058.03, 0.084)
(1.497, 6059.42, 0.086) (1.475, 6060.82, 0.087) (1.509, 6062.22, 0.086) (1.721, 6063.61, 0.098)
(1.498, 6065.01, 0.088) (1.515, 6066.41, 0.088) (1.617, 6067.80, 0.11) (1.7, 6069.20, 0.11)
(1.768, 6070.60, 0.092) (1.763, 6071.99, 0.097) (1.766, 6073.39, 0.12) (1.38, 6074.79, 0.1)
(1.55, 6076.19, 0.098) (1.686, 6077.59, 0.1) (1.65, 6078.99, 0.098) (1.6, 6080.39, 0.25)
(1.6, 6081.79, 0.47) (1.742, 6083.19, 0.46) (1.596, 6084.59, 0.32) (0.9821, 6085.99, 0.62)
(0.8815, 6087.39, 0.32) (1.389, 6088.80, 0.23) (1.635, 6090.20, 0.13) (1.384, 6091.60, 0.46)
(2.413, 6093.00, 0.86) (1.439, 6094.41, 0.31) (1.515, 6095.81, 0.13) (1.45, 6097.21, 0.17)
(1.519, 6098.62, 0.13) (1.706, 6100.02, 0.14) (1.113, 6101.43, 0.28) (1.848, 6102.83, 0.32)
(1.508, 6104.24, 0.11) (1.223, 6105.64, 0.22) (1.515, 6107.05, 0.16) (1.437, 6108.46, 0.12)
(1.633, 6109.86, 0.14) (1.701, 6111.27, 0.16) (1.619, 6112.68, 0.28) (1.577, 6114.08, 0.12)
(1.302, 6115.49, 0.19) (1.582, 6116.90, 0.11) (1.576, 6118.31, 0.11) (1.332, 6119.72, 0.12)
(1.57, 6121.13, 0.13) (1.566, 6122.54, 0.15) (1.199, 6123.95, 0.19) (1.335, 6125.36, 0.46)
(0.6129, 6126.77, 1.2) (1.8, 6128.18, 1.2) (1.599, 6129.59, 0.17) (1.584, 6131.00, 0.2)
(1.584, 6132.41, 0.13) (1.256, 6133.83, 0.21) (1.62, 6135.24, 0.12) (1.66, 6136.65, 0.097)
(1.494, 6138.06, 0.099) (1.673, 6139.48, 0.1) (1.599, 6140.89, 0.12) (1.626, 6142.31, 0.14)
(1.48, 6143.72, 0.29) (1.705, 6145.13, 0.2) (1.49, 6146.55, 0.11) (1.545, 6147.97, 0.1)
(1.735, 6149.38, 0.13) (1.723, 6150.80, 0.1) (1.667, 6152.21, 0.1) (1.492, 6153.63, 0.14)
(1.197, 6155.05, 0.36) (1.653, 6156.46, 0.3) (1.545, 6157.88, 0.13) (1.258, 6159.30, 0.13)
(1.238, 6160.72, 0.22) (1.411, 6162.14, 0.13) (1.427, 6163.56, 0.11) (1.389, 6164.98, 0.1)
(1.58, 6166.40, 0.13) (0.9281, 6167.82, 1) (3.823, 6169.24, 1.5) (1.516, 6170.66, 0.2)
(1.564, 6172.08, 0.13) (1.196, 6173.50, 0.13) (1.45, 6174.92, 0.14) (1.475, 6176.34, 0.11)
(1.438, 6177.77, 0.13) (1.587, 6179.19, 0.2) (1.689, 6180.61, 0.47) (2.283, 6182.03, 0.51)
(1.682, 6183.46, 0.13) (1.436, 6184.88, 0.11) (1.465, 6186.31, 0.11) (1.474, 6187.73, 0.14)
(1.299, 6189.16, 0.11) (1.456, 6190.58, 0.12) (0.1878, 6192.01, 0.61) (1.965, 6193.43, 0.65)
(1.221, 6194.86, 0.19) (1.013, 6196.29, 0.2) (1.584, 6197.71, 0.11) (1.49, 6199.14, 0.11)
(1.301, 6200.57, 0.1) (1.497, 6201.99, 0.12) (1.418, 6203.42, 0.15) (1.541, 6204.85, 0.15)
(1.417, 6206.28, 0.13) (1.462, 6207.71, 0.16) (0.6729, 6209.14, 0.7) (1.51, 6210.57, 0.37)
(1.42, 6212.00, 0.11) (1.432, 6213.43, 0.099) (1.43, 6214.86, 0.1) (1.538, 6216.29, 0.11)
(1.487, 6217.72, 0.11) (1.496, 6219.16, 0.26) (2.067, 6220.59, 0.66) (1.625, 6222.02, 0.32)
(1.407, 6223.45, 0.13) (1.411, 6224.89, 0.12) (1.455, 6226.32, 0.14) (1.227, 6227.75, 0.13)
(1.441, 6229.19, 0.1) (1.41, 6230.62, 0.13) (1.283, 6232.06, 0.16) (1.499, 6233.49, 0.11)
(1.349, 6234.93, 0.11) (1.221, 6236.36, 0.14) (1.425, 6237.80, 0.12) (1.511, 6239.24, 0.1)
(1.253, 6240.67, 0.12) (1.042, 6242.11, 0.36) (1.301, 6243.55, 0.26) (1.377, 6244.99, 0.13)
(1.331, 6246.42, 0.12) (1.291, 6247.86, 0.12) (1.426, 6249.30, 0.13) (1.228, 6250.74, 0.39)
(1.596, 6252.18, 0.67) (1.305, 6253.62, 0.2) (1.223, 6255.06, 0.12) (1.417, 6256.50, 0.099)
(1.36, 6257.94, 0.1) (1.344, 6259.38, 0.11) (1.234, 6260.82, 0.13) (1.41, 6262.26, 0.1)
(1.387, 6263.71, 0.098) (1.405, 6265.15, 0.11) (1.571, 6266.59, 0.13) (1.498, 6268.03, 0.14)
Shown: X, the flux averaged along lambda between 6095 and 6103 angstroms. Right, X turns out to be 1.5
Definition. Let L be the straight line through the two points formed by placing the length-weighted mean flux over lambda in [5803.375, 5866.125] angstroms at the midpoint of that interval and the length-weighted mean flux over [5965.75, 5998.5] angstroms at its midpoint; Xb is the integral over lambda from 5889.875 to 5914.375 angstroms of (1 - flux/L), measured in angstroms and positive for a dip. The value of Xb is 2.9 angstroms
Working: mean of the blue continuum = 1.54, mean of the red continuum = 1.54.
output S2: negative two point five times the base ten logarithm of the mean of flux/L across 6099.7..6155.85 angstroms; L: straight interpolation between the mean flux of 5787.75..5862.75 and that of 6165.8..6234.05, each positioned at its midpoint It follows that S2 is -0.01 mag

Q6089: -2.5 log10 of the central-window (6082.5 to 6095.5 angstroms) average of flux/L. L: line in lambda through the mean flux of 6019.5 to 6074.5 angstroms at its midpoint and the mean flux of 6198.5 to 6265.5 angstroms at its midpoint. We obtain 0.039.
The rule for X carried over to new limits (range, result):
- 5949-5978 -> 1.53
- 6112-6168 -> 1.49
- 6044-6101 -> 1.57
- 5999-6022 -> 1.55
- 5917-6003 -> 1.55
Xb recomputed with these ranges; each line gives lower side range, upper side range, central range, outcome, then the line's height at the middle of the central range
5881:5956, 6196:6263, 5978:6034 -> -4.63 angstroms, 1.44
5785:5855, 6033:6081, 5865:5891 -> 2.26 angstroms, 1.57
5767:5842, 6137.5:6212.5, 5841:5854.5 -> 0.45 angstroms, 1.56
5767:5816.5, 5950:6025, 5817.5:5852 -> 0.50 angstroms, 1.58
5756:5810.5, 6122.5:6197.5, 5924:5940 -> -0.29 angstroms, 1.55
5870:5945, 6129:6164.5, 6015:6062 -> -2.55 angstroms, 1.5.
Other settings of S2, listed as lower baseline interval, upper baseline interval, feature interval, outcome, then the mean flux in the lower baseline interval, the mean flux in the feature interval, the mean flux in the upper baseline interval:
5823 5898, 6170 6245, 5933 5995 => -0.07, 1.46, 1.54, 1.42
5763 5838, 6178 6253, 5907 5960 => -0.02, 1.57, 1.55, 1.42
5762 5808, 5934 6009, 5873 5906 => 0.16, 1.57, 1.35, 1.55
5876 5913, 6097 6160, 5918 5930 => -0.14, 1.35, 1.56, 1.51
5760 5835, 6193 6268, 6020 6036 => -0.08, 1.57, 1.59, 1.4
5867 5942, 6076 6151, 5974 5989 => -0.03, 1.46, 1.52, 1.52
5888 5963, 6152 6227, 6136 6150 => -0.08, 1.48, 1.6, 1.48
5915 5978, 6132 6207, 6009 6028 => -0.02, 1.55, 1.56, 1.52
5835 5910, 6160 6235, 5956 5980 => -0.05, 1.45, 1.53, 1.47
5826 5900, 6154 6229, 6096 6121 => -0.03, 1.45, 1.51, 1.48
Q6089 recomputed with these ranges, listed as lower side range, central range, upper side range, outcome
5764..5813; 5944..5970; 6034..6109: 0.03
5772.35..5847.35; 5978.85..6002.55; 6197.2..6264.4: -0.04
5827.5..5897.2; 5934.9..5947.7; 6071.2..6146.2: -0.07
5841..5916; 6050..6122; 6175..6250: -0.09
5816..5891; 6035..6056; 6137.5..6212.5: -0.08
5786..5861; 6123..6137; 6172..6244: 0.02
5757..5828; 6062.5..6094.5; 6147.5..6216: -0.05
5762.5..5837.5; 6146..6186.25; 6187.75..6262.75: -0.14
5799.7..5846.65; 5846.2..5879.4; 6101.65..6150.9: 0.04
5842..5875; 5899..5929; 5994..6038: 0.03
